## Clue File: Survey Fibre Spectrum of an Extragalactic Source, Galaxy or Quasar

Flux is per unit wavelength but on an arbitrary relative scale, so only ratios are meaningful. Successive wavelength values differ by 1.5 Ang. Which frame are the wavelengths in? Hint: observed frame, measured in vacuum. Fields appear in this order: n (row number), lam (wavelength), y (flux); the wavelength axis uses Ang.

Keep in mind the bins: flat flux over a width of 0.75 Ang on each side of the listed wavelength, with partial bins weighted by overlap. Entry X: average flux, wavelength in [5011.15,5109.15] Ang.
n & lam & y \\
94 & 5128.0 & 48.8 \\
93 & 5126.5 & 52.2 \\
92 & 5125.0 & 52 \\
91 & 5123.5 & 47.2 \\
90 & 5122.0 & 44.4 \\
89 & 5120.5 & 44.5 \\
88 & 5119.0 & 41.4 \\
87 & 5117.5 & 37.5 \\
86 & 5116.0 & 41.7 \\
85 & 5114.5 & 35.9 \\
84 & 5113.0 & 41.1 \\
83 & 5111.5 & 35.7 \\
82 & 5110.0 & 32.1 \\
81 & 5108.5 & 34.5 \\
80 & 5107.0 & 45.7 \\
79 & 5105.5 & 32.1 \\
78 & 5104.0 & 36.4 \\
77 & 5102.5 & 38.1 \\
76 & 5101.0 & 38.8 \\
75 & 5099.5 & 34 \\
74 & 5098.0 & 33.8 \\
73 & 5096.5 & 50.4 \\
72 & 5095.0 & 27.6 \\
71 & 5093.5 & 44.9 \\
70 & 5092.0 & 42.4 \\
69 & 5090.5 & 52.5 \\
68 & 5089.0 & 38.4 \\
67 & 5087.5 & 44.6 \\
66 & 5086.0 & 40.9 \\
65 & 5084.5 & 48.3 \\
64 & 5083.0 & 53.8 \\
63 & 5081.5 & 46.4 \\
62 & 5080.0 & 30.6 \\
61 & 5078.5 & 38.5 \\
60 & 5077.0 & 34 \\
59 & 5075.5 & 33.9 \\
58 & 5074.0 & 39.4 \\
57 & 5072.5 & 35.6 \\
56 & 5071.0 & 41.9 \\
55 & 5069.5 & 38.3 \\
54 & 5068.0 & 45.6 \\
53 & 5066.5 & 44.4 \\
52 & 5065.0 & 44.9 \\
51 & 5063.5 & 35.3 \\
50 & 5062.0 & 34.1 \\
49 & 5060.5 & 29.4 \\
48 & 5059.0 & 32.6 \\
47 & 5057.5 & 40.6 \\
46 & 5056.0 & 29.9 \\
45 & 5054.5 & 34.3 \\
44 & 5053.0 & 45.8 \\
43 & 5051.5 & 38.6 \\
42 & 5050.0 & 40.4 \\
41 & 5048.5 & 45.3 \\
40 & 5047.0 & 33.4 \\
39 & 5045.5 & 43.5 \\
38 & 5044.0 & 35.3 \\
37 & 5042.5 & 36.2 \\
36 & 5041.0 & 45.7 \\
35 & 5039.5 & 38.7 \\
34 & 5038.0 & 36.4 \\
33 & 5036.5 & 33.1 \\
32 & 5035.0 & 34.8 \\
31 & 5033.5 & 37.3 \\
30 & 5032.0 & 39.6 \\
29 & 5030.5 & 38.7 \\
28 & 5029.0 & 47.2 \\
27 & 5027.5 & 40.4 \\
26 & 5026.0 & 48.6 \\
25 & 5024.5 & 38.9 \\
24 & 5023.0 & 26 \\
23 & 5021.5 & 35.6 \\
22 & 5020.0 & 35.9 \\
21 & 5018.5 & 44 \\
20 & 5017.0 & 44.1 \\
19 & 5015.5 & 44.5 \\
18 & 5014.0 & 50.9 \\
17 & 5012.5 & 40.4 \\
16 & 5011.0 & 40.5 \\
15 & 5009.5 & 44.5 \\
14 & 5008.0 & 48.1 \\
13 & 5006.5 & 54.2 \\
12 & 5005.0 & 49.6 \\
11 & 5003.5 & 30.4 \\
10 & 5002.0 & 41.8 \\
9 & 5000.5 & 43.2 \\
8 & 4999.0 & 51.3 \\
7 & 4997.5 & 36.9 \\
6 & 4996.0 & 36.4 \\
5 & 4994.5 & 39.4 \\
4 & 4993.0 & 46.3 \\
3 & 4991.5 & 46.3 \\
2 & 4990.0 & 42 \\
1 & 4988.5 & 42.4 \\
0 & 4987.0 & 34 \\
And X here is 39.5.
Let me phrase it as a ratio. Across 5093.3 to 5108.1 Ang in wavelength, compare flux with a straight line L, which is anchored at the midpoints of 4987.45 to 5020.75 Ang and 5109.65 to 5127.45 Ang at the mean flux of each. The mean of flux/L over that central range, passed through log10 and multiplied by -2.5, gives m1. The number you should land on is 0.13 mag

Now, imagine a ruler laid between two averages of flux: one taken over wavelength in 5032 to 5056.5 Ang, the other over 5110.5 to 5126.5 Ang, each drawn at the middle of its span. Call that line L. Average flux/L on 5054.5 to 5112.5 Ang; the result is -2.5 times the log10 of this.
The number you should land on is 0.04 mag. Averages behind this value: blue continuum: 38.2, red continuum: 42.5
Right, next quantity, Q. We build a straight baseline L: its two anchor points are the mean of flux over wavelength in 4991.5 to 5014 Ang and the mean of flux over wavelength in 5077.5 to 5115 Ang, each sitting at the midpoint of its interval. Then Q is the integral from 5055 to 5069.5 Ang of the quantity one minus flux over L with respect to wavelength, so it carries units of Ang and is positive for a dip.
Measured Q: 1.3 Ang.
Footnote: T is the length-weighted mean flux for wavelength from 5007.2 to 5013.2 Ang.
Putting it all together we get 43.5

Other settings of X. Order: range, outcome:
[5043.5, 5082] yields 38.1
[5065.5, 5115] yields 39.8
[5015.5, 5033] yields 40.1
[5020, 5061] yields 38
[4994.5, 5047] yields 40.8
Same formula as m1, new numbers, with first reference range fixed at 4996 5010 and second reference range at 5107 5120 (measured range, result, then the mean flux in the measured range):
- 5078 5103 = -0.057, 41.5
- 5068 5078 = 0.068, 37.8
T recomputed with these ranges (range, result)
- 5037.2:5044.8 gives 38.5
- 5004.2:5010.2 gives 49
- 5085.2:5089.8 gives 41.5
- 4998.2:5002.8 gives 45.2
